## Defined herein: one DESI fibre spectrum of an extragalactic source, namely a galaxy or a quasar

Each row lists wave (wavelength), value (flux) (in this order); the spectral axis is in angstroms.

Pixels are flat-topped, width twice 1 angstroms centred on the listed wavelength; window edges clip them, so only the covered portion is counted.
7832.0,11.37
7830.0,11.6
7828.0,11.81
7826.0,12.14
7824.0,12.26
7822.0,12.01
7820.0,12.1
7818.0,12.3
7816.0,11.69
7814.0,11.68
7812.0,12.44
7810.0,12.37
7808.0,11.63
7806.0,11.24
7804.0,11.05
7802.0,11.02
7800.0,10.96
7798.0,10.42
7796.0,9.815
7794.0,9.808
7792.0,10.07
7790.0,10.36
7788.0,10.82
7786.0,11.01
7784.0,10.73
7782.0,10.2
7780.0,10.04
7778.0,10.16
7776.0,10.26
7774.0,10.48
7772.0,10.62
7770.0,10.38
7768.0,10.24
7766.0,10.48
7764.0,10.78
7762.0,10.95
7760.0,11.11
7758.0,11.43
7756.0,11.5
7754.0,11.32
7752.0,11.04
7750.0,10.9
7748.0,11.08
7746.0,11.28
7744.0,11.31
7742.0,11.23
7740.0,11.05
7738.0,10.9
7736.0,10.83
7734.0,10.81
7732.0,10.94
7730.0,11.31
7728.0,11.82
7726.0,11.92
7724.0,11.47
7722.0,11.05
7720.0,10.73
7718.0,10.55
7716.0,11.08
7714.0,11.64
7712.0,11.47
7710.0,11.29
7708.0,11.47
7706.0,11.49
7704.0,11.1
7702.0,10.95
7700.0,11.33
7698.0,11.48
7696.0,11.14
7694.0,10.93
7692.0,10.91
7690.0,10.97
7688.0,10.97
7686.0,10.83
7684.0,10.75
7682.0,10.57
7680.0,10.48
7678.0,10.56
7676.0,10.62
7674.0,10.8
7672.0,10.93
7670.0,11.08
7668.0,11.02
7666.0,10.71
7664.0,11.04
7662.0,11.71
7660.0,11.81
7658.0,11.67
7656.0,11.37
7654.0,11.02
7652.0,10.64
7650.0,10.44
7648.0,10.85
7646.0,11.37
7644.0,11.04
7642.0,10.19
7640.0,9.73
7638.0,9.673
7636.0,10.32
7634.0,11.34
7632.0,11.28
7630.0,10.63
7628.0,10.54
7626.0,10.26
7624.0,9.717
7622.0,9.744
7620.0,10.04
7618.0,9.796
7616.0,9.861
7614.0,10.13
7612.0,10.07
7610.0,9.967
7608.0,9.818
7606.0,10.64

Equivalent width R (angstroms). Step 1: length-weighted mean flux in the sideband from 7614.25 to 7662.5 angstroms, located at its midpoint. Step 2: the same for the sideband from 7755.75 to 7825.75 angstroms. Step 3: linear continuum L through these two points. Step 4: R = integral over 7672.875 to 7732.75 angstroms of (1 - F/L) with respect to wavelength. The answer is -1.8 angstroms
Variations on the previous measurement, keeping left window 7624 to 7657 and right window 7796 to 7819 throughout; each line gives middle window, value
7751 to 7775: 0.8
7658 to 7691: -0.4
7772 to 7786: 1.2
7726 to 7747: -0.1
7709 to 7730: -0.5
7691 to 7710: -0.5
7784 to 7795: 0.9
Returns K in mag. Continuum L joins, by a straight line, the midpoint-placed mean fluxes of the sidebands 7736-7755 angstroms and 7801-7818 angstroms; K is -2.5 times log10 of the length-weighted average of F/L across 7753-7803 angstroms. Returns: 0.08 mag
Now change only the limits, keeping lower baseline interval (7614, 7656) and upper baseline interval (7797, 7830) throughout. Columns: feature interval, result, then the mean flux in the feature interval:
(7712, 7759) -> 0.00 mag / 11.2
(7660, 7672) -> -0.05 mag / 11.2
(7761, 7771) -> 0.08 mag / 10.6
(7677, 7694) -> 0.00 mag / 10.8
